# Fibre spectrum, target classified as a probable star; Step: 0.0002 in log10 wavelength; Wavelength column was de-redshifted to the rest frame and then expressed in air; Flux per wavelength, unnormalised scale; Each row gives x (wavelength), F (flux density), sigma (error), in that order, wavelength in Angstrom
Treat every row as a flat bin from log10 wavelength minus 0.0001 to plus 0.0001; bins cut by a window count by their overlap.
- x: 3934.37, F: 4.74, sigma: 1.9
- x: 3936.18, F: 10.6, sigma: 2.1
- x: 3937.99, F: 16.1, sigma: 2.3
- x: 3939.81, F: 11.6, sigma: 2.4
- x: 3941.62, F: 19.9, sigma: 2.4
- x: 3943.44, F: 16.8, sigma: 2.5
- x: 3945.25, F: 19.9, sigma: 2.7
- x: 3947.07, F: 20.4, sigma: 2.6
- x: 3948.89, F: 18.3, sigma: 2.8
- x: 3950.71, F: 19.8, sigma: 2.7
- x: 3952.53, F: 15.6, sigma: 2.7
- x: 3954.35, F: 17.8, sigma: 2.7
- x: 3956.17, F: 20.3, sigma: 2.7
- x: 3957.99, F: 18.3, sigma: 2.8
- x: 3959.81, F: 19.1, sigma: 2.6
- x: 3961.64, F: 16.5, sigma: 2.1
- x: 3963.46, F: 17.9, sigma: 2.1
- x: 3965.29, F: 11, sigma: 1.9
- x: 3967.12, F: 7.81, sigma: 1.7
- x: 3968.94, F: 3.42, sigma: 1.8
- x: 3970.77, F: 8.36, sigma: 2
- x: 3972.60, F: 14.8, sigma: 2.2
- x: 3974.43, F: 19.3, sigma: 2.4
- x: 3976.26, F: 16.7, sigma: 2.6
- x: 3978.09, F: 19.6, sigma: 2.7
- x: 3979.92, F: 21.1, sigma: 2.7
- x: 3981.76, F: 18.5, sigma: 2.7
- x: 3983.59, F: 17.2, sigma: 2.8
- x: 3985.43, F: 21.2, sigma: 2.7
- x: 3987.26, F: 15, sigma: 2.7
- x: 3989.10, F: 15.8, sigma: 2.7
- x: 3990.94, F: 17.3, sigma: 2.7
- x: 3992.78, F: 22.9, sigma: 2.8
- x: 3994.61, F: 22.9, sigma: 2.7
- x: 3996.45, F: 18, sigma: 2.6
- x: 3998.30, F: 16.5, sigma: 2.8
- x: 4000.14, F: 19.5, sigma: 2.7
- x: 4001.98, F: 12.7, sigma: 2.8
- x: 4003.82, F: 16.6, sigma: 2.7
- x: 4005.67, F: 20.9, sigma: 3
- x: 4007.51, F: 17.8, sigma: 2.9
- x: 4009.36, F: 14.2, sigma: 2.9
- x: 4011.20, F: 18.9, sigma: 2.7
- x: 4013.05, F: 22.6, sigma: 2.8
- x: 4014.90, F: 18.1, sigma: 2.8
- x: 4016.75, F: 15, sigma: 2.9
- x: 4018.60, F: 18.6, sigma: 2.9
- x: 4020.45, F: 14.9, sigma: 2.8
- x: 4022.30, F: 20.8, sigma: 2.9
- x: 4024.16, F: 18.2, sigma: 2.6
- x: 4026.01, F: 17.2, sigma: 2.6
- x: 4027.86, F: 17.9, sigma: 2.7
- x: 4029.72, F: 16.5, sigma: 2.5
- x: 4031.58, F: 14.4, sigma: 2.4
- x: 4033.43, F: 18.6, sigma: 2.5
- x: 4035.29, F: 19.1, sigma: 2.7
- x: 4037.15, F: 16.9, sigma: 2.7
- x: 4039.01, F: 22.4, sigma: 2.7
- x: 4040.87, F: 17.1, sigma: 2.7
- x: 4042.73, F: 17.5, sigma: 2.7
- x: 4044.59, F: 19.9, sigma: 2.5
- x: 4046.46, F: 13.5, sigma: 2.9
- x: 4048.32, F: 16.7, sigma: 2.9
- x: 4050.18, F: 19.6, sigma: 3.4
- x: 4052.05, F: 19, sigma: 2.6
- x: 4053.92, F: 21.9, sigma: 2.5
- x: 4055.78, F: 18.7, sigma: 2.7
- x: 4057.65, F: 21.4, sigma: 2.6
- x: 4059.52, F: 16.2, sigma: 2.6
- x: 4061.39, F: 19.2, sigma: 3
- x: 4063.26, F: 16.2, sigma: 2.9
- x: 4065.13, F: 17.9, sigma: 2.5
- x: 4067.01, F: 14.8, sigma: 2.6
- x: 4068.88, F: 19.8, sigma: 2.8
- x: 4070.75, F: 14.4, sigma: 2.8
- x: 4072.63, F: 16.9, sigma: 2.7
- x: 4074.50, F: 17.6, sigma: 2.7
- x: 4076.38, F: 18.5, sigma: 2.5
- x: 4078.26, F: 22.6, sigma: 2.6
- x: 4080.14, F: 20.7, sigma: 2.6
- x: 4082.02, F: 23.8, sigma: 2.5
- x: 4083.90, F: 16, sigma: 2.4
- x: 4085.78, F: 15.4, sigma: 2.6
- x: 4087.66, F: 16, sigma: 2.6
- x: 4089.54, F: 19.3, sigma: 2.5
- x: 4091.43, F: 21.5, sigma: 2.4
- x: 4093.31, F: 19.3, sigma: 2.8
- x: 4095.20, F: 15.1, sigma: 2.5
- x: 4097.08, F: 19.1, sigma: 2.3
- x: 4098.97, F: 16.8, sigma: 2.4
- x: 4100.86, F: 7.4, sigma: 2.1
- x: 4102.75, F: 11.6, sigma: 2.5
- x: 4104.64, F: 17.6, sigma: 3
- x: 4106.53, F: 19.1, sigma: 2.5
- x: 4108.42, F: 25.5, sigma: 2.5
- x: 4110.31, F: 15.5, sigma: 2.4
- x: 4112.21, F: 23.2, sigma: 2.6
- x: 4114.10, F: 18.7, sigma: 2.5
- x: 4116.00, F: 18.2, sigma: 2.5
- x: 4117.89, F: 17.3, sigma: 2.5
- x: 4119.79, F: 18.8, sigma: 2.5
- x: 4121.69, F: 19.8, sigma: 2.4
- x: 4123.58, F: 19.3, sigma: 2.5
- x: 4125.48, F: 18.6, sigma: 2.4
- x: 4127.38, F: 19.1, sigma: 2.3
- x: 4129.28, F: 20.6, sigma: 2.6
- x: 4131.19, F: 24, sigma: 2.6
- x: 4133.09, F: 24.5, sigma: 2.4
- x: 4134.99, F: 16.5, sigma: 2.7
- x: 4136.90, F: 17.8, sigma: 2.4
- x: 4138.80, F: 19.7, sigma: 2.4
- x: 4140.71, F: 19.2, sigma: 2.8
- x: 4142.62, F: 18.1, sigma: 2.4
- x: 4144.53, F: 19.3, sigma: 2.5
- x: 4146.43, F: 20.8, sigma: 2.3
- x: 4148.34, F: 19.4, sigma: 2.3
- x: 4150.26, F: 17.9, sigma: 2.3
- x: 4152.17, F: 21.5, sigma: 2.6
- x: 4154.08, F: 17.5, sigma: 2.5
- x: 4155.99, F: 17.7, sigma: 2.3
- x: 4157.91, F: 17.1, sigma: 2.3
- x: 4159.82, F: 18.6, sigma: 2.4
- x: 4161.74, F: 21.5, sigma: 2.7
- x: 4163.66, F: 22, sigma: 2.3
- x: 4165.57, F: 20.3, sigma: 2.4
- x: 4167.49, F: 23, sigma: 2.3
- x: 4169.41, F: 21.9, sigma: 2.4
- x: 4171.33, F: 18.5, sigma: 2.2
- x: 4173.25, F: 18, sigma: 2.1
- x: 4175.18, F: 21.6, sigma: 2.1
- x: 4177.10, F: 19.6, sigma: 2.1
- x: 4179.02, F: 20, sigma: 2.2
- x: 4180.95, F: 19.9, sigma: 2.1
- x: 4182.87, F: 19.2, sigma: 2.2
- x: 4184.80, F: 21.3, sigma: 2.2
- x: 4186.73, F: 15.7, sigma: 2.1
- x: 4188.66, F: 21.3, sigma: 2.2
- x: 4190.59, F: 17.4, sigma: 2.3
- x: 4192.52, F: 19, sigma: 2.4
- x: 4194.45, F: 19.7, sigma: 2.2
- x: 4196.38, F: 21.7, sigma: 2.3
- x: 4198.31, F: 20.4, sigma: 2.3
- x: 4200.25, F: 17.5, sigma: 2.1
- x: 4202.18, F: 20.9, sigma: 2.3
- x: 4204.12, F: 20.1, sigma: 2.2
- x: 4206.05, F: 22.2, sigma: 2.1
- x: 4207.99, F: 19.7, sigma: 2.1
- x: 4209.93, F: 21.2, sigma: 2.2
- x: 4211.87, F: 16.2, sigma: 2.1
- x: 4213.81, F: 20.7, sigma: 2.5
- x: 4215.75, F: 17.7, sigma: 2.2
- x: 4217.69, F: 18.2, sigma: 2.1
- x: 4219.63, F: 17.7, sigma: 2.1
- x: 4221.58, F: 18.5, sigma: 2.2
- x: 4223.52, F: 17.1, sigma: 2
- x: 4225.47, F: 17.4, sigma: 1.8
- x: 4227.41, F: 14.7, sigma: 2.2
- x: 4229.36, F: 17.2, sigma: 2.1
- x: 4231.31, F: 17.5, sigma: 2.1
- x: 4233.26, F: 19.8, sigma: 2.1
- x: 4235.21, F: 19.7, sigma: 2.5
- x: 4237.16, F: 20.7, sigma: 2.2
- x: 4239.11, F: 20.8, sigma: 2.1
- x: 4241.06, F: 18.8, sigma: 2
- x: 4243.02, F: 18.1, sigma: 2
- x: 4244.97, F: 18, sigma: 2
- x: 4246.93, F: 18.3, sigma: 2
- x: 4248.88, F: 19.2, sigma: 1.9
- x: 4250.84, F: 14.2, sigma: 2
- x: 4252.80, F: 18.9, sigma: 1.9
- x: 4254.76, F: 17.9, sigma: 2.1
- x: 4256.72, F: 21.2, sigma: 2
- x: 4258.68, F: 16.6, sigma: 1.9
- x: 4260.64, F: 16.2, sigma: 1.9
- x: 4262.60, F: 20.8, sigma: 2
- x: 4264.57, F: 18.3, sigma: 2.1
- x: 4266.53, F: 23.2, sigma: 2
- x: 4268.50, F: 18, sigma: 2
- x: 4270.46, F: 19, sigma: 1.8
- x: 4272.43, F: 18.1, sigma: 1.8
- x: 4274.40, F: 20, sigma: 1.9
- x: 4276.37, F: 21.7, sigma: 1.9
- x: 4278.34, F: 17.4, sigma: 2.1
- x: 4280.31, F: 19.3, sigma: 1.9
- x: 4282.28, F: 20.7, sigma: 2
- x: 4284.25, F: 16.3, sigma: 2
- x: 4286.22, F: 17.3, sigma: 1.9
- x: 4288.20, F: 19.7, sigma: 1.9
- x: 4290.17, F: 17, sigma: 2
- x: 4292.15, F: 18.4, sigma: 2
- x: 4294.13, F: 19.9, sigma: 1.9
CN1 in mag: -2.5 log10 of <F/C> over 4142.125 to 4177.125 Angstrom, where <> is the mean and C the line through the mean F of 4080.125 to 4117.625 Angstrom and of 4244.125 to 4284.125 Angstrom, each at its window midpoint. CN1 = -0.09 mag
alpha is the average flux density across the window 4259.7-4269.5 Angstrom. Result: 19.3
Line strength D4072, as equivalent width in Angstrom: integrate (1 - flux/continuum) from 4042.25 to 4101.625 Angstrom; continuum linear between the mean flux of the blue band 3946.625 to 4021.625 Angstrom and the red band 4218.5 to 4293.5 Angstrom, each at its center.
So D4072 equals -1.3 Angstrom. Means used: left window 17.1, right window 18.5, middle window 17.9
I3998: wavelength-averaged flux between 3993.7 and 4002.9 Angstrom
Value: 17.9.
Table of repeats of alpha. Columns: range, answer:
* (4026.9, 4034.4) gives 16.9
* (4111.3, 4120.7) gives 19.2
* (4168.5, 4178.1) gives 19.9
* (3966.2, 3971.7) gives 6.56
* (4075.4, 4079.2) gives 20.5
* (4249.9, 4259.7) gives 17.8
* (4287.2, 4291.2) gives 18.3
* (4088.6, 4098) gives 18.9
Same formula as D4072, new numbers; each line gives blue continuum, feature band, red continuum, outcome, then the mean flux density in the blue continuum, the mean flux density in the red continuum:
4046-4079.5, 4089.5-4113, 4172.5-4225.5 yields 1.02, 18.1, 19.3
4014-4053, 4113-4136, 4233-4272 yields -1.83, 17.7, 18.9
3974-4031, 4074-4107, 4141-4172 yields 2.42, 18.1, 19.7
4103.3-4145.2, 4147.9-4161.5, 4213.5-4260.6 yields 0.35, 19.5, 18.2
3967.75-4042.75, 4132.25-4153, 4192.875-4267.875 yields -1.34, 17.4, 18.9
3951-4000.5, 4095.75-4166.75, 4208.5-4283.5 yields -4.14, 16.8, 18.7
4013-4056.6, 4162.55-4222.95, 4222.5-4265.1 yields -4.99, 18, 18.2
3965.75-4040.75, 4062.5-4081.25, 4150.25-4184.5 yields 0.30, 17.2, 19.9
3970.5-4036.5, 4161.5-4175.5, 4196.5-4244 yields -1.60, 17.8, 18.9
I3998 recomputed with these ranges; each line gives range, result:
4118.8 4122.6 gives 19.2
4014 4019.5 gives 17.2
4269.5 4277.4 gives 19.7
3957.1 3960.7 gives 18.7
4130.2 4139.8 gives 20.5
